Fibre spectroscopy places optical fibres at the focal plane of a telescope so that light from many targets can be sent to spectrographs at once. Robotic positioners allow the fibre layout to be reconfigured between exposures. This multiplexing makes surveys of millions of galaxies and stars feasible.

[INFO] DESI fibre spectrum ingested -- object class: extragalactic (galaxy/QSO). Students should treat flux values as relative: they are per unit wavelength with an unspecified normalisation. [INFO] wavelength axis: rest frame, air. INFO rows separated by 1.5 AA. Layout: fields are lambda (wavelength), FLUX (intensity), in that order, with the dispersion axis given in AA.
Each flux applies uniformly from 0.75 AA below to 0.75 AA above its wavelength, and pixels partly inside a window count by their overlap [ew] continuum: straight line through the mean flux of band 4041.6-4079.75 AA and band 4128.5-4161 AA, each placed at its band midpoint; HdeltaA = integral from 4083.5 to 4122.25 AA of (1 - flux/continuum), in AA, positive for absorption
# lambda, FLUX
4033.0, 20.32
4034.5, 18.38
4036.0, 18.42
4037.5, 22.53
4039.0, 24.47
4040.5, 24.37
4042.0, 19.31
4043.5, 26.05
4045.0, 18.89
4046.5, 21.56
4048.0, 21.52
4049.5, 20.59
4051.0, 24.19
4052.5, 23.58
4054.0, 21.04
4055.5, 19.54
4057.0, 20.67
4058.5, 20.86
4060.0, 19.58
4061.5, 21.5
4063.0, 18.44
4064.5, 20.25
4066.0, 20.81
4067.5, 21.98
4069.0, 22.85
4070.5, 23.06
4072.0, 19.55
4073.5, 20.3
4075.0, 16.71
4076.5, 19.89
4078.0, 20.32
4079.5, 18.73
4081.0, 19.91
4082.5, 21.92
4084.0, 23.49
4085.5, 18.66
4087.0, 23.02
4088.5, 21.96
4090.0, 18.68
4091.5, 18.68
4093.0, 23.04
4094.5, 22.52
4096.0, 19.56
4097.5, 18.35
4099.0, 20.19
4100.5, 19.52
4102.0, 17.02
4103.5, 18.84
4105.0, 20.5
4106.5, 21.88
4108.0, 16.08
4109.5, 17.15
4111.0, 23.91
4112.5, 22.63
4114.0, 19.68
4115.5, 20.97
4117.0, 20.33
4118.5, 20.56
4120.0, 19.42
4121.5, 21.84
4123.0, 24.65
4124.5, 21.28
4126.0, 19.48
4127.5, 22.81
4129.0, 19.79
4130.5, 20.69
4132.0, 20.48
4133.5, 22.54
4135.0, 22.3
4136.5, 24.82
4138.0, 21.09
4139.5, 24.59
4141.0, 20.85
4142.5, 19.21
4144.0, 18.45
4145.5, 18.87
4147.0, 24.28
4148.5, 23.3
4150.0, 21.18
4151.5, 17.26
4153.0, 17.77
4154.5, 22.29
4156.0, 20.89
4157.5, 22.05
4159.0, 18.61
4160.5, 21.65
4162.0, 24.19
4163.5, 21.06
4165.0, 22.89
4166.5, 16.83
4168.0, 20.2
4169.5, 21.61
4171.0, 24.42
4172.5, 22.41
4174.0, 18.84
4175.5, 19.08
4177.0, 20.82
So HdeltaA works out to 1.2 AA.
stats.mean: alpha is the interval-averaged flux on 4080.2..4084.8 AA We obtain 21.7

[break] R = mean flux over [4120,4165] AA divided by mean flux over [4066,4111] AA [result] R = 1.1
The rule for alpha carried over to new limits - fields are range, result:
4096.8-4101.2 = 19.4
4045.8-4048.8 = 21.5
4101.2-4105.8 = 18.8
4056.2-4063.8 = 20.2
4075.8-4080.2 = 19.7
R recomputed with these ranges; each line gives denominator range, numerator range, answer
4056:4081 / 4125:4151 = 1.05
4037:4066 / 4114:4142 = 1.00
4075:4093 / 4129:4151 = 1.05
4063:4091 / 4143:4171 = 1.01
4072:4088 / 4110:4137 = 1.06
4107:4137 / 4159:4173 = 1.02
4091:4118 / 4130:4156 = 1.06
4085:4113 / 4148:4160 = 1.01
